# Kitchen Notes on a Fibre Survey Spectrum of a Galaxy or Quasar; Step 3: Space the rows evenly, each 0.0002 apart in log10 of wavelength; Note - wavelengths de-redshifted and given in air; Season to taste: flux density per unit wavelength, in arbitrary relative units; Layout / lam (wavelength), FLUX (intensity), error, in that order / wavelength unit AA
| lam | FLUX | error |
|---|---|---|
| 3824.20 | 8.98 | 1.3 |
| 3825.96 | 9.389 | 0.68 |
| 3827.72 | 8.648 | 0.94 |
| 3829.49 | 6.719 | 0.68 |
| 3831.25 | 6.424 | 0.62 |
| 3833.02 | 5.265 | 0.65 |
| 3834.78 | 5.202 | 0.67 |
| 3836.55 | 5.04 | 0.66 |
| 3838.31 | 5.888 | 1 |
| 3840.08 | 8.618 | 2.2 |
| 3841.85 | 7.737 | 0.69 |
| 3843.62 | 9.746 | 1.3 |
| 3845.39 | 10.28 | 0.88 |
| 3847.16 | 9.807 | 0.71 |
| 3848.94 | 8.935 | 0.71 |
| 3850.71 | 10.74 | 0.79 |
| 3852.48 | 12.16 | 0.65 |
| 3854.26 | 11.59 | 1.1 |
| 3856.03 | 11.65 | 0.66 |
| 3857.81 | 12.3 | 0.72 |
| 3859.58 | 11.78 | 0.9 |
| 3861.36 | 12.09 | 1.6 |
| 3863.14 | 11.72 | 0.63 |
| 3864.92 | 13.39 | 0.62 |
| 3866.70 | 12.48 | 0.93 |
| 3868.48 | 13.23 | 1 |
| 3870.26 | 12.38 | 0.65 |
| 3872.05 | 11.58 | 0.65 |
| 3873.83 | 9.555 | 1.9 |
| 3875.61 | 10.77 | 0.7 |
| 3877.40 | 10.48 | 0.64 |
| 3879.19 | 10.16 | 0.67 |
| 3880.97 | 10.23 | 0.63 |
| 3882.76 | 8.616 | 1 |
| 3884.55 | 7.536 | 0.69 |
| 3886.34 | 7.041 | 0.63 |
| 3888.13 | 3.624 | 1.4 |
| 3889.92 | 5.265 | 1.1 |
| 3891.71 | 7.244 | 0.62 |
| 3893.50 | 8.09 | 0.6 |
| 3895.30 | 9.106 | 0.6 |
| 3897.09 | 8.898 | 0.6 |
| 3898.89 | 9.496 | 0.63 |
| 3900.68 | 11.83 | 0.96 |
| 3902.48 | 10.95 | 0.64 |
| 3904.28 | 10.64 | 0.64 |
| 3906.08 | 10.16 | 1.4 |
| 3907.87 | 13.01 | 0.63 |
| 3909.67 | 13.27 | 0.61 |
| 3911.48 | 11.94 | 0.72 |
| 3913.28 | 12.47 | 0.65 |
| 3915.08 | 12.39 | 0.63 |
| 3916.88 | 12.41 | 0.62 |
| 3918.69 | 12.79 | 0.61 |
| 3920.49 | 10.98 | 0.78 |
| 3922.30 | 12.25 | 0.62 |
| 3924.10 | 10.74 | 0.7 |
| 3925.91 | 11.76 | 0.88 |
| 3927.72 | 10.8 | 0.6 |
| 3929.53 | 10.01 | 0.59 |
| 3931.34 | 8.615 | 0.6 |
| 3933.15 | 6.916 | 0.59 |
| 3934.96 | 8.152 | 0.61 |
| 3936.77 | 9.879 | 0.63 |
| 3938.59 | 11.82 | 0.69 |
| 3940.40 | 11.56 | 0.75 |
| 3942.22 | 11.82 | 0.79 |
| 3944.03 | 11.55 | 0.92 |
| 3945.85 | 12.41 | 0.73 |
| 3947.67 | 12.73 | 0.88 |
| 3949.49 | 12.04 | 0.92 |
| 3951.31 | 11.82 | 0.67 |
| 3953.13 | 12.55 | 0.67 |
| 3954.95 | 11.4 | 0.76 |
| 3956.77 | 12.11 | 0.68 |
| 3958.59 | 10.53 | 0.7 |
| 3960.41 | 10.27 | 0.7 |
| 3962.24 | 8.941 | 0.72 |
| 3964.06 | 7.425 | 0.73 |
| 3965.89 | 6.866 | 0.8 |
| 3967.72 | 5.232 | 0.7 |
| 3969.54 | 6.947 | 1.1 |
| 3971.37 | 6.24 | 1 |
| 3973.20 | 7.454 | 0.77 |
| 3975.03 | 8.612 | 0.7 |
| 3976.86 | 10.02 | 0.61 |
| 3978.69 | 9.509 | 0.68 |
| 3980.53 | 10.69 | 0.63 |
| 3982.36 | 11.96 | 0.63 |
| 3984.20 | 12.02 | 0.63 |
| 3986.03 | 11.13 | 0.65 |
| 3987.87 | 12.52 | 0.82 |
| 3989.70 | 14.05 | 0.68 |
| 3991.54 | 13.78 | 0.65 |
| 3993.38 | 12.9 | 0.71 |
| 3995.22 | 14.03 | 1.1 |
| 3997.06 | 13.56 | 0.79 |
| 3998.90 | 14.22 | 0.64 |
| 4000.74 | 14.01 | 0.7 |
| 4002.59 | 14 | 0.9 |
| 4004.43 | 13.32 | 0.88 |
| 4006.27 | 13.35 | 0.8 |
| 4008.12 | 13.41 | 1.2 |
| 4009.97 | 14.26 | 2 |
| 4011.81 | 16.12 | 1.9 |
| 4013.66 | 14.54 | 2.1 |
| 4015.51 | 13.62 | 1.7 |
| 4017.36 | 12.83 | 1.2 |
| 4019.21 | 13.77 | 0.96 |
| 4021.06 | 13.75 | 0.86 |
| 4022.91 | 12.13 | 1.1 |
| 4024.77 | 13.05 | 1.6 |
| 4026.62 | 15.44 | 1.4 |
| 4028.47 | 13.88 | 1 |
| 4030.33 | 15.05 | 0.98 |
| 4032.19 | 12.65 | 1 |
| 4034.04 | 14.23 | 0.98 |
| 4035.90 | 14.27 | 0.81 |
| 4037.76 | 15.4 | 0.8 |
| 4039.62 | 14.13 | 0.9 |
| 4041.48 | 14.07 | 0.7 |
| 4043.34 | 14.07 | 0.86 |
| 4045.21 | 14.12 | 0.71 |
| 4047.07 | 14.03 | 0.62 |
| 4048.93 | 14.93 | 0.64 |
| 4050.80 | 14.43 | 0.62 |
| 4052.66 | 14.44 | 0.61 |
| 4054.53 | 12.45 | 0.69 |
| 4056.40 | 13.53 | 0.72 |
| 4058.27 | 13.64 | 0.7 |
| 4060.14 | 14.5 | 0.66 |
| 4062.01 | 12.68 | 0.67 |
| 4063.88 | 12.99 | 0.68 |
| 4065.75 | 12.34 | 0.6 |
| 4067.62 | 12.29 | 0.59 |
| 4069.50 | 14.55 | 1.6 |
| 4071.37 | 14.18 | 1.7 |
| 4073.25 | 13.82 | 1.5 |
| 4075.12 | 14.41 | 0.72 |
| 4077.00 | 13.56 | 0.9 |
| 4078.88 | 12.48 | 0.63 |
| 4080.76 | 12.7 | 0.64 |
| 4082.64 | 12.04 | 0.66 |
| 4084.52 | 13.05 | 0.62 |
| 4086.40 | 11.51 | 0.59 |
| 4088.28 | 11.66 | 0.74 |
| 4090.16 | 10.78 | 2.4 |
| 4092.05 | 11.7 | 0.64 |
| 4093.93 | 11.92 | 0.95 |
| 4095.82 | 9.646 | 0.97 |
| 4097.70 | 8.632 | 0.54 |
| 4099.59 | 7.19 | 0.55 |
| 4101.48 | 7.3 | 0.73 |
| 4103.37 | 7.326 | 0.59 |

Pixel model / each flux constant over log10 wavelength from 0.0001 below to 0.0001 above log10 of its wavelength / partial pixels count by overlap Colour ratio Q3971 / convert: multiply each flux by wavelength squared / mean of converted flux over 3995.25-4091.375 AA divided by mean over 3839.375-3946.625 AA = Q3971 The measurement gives 1.4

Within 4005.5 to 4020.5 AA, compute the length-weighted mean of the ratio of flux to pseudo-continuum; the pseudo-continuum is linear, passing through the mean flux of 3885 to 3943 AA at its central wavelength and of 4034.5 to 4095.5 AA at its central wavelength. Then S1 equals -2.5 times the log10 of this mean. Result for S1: -0.15 mag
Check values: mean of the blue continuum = 10.2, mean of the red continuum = 13.3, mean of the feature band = 14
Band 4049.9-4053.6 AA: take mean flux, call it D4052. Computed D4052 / 14.4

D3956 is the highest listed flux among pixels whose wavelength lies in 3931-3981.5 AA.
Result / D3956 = 12.73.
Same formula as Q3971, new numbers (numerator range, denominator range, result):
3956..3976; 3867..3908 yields 0.90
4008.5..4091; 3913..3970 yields 1.36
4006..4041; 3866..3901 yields 1.61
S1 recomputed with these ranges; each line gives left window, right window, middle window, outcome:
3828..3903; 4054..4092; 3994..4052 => -0.162 mag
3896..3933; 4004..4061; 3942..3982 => 0.236 mag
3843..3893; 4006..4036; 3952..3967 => 0.236 mag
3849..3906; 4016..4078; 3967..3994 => 0.212 mag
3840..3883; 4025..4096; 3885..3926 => 0.130 mag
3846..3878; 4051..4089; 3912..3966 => 0.110 mag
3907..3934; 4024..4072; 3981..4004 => -0.028 mag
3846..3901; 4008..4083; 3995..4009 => -0.071 mag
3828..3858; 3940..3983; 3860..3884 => -0.246 mag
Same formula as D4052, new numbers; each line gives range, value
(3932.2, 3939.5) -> 9.19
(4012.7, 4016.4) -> 14.1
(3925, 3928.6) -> 11.3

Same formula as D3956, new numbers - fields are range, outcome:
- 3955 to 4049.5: 16.12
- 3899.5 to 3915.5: 13.27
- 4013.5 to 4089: 15.44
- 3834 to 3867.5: 13.39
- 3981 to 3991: 14.05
